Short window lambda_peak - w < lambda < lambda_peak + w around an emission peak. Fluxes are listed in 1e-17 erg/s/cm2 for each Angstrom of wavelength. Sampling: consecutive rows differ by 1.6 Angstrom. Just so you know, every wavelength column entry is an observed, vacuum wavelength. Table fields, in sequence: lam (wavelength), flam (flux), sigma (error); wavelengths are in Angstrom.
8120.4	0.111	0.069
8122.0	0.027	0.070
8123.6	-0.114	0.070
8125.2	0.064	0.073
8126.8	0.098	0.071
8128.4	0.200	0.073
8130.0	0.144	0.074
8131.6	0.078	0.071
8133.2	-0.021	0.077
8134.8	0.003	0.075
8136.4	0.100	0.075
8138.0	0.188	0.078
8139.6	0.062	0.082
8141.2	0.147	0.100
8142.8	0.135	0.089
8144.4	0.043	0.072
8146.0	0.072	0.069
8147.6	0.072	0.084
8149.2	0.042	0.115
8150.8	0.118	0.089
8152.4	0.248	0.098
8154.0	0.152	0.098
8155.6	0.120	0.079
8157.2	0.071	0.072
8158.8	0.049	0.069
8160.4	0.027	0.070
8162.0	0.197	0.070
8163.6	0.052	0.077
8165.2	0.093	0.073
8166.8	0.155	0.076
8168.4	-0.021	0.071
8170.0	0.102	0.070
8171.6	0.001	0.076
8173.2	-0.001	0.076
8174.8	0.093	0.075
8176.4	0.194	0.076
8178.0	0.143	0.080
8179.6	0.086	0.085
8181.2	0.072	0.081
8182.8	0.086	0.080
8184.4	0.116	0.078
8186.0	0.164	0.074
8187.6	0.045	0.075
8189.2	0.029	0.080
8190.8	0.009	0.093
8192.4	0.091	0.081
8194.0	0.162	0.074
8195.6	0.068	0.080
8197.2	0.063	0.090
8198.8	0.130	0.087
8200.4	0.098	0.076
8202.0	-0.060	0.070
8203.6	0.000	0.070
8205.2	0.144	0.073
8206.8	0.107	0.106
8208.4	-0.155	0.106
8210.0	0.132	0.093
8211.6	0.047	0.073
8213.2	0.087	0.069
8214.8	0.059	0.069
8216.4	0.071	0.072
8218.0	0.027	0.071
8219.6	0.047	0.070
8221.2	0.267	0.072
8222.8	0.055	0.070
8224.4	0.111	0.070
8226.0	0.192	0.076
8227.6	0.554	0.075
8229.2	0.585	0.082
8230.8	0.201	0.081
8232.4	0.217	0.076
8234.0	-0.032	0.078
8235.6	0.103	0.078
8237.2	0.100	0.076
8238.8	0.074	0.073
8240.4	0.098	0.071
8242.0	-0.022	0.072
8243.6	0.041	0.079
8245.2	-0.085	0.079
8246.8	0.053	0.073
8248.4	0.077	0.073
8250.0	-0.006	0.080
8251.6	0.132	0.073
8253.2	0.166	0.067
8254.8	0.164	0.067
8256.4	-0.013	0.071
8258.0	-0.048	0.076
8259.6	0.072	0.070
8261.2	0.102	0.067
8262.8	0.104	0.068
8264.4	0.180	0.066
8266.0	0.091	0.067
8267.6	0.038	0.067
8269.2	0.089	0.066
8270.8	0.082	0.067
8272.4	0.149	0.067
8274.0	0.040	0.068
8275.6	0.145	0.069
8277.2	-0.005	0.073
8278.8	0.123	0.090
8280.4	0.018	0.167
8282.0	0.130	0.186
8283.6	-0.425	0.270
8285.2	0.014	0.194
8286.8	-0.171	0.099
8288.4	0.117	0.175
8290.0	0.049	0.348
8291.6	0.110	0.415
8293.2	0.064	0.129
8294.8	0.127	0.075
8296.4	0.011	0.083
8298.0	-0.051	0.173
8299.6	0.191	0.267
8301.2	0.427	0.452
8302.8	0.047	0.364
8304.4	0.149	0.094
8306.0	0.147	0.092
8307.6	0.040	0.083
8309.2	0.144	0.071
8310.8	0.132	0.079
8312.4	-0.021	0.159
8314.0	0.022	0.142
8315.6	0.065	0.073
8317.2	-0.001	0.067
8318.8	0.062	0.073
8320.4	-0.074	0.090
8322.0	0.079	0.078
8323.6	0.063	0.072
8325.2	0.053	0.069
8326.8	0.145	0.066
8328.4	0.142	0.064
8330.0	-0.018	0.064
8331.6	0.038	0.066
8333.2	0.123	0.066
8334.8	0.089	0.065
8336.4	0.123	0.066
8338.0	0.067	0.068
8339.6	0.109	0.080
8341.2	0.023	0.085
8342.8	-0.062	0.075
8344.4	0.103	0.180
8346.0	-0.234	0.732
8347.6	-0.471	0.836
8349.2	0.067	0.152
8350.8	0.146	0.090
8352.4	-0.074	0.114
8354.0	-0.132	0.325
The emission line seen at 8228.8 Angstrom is Hgamma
